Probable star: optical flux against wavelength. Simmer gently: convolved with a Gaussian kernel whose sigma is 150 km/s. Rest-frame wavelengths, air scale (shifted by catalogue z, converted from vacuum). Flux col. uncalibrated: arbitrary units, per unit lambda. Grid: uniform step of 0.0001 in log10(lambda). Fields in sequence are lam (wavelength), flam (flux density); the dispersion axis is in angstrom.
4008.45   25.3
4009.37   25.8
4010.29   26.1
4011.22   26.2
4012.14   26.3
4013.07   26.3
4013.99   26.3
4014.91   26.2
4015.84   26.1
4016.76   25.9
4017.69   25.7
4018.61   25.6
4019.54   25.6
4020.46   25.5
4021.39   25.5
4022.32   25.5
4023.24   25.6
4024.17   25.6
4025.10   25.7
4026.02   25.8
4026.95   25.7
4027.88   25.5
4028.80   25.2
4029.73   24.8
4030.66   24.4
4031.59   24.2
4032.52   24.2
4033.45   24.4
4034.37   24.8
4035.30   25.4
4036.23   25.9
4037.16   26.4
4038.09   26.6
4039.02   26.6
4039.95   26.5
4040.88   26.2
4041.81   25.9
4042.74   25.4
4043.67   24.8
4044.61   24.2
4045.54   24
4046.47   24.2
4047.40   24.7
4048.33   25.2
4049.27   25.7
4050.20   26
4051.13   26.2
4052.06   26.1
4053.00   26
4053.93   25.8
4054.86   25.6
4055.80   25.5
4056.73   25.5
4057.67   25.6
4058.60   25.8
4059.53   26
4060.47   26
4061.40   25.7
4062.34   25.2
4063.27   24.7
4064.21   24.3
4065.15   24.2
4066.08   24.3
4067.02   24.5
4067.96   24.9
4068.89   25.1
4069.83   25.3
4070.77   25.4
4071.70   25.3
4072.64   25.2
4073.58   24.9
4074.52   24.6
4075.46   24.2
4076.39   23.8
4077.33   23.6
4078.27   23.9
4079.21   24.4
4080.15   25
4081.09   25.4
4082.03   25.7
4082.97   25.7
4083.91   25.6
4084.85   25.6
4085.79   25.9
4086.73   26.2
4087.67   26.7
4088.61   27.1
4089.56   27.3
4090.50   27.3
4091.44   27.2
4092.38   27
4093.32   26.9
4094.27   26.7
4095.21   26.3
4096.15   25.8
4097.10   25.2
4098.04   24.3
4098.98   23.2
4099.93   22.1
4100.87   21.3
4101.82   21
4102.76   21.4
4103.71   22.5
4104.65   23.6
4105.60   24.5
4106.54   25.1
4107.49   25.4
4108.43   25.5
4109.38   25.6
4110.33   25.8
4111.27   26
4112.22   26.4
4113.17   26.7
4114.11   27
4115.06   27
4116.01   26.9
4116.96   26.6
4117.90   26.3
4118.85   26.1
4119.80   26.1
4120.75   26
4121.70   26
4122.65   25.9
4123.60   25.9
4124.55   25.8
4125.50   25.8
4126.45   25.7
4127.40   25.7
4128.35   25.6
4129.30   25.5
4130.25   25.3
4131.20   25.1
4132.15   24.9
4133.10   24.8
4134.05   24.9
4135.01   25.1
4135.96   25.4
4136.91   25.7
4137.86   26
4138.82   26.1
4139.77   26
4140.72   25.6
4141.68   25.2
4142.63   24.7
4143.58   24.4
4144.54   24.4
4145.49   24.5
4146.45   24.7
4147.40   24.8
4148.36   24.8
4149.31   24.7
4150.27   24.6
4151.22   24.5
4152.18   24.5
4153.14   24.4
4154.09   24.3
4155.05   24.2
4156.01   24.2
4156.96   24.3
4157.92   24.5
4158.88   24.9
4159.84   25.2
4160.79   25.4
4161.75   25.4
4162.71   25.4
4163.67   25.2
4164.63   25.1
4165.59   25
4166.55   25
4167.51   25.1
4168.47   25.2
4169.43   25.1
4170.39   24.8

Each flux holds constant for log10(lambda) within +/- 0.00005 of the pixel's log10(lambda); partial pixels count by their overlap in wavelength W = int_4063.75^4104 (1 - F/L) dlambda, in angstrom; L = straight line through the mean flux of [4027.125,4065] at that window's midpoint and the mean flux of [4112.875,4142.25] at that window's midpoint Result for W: 1.0 angstrom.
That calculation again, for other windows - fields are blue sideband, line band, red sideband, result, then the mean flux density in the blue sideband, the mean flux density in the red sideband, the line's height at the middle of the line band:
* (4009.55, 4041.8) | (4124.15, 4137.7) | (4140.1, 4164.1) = -0.26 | 25.7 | 24.8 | 24.9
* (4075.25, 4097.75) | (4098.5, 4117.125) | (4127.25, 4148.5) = 0.64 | 25.8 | 25.2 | 25.5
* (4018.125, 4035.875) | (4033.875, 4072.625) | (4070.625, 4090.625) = -0.16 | 25.2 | 25.4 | 25.3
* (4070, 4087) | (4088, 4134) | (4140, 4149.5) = -0.96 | 25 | 24.8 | 24.9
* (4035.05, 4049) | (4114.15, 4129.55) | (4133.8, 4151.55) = -0.58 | 25.5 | 25.1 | 25.1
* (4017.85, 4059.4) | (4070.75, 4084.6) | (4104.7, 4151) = 0.35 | 25.5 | 25.5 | 25.5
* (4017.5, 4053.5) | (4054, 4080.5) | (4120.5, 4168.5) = 0.39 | 25.4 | 25.1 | 25.3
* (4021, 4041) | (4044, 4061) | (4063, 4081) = -0.29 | 25.5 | 24.6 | 25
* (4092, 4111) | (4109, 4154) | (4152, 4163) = -1.66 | 24.5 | 24.7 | 24.6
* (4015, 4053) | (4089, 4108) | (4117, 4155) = 0.47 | 25.4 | 25.3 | 25.3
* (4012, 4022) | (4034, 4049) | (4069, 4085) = 0.03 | 25.9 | 24.9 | 25.5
